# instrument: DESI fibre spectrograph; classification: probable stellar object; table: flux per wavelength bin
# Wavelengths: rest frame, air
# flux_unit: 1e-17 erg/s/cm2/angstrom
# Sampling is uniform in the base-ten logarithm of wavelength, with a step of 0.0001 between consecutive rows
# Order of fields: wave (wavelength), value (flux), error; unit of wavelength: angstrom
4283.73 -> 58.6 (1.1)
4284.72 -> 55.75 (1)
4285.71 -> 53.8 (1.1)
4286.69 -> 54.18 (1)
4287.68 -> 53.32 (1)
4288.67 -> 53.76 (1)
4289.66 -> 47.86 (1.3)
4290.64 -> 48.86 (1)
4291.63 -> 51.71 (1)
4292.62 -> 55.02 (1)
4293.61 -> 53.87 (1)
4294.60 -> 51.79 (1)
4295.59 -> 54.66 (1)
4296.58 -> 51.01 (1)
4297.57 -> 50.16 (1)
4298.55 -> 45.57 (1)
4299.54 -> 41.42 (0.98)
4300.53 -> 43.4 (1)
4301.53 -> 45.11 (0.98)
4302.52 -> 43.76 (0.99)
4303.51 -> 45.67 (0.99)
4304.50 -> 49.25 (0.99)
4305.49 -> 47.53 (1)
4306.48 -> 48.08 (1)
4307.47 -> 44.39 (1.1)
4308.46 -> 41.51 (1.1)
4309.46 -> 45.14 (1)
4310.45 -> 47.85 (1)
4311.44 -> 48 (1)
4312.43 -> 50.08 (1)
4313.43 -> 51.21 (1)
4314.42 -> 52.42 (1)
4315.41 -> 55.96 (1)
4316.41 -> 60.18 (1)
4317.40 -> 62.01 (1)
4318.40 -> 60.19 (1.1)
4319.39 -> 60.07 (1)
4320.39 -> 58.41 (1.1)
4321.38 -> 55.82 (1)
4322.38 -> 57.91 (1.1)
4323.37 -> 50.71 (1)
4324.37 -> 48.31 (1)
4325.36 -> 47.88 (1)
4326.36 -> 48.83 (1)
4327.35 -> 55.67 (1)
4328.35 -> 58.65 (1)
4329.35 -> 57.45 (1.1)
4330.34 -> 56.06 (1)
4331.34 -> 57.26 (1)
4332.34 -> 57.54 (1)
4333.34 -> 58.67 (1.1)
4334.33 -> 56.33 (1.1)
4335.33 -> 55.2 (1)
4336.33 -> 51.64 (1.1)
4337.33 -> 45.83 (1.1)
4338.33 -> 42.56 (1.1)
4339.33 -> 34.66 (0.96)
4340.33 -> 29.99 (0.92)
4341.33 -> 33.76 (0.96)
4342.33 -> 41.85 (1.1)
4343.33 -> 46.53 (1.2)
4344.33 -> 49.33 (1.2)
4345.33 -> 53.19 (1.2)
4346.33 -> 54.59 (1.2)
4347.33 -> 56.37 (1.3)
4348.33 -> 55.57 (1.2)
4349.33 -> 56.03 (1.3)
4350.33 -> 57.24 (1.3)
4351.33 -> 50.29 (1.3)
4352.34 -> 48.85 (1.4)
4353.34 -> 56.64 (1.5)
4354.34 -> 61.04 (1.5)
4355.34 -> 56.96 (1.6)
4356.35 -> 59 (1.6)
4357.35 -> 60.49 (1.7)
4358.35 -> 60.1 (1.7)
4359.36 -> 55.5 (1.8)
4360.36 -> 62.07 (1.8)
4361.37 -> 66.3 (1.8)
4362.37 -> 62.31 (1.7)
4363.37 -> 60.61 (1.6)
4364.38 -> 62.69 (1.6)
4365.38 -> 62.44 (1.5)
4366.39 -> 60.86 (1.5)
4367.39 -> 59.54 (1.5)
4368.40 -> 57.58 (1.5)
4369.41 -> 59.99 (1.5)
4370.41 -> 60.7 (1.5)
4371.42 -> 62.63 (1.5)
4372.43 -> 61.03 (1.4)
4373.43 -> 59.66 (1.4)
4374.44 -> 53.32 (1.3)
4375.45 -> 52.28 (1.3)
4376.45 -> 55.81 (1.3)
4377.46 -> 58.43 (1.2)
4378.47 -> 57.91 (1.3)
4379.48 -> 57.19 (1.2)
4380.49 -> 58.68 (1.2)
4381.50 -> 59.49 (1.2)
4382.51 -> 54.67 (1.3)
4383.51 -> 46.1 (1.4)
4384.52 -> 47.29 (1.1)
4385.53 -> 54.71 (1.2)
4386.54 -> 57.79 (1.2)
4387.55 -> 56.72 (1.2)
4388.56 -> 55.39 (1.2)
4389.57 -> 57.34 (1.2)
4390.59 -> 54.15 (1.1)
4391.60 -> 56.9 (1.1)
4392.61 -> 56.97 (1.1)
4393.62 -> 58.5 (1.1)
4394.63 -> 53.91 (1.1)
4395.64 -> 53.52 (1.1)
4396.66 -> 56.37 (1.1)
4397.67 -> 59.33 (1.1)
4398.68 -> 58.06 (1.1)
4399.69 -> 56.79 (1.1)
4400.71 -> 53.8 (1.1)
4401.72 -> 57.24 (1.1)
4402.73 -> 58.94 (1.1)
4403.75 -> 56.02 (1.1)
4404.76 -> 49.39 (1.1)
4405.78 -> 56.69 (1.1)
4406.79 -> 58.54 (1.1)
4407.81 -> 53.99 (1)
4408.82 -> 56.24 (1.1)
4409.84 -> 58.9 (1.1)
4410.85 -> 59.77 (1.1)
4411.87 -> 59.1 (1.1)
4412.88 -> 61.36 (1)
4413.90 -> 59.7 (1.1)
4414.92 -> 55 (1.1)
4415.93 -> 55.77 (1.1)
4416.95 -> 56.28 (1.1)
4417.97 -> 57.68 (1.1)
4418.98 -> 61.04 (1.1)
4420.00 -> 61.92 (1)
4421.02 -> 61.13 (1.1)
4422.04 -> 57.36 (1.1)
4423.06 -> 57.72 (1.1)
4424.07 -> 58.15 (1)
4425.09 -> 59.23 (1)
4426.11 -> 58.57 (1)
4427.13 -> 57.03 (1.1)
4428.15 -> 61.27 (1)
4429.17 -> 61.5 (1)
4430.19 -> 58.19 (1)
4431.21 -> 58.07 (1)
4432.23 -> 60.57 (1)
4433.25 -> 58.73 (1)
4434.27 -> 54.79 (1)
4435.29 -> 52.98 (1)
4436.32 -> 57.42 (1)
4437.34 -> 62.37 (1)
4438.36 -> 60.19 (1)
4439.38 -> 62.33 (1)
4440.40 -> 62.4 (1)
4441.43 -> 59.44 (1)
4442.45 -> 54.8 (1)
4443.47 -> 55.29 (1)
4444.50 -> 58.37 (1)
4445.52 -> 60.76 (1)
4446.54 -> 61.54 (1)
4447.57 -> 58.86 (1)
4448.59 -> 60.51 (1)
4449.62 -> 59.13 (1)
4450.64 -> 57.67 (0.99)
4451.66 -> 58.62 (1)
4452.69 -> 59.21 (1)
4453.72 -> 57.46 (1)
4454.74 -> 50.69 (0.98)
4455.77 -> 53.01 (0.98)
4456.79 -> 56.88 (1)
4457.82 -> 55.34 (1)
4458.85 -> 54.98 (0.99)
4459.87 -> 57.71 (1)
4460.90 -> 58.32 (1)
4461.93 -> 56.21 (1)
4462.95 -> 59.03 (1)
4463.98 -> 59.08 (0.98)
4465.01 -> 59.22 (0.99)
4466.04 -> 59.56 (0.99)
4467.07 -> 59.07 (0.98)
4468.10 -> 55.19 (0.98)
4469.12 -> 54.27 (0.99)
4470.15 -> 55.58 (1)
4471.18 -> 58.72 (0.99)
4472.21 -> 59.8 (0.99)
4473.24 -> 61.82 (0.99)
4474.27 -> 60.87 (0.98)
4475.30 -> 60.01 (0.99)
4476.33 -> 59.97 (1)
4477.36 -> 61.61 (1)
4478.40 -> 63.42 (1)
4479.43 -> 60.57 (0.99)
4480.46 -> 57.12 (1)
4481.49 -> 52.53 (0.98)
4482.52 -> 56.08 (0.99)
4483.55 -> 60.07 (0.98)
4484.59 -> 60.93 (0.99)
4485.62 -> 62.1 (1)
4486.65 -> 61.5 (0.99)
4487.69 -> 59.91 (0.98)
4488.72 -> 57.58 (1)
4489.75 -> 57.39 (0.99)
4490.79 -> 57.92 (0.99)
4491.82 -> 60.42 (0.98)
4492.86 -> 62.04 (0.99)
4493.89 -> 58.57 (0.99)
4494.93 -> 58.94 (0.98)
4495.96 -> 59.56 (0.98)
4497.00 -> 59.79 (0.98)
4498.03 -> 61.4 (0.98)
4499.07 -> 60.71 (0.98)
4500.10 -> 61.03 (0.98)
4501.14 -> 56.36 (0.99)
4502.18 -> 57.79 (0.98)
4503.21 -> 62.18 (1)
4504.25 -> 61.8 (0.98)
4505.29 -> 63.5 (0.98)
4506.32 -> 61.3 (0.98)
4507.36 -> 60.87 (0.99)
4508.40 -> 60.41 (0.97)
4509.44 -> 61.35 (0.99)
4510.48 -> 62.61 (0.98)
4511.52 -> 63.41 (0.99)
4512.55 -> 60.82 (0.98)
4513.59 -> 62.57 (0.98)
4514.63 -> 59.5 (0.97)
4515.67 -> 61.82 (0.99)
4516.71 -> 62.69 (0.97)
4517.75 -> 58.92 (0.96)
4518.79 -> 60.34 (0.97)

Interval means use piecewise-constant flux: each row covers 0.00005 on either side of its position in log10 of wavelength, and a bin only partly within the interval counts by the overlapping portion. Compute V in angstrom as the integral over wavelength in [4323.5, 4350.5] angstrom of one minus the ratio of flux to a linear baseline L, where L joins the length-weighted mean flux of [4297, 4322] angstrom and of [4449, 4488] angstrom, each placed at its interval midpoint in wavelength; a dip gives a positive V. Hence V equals 0.5 angstrom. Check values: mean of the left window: 50.2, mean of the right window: 58.2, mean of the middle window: 50.6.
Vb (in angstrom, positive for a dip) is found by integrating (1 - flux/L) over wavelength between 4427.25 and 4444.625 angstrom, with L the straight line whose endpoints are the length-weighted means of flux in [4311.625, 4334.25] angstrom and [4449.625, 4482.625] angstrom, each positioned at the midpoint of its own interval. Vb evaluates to -0.4 angstrom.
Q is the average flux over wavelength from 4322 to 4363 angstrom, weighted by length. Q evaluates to 53.1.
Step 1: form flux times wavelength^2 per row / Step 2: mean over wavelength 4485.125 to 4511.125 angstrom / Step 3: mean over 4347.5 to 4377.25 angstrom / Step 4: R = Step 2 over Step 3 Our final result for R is 1.10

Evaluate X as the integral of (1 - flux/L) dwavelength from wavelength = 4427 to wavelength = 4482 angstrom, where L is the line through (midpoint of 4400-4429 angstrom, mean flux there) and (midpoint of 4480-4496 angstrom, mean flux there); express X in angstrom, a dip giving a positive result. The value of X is 0.1 angstrom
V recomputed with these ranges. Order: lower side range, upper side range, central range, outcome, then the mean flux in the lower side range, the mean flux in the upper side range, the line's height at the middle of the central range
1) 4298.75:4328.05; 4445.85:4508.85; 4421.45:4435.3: -0.5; 50.6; 58.9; 56.4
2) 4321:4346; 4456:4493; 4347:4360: -1.3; 50.1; 58.6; 51.3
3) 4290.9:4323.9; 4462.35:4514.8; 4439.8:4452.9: -0.3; 50.9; 59.8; 57.7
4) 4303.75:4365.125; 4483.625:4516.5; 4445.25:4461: 0.3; 53.1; 60.5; 58.4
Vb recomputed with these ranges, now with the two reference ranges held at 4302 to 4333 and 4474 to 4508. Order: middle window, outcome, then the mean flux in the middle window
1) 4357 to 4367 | -1.3 angstrom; 61.4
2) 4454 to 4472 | 0.6 angstrom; 56.7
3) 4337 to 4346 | 1.9 angstrom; 42.1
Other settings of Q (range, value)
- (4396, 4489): 58.2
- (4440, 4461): 57.6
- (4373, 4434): 57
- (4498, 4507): 60.6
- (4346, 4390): 57.5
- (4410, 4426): 58.8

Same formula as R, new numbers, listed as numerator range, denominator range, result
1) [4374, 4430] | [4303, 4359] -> 1.13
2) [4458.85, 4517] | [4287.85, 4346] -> 1.28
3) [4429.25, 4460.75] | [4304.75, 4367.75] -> 1.14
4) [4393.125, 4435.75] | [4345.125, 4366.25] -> 1.02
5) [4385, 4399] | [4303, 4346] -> 1.15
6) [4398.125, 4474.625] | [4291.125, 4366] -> 1.16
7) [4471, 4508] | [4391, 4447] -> 1.07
